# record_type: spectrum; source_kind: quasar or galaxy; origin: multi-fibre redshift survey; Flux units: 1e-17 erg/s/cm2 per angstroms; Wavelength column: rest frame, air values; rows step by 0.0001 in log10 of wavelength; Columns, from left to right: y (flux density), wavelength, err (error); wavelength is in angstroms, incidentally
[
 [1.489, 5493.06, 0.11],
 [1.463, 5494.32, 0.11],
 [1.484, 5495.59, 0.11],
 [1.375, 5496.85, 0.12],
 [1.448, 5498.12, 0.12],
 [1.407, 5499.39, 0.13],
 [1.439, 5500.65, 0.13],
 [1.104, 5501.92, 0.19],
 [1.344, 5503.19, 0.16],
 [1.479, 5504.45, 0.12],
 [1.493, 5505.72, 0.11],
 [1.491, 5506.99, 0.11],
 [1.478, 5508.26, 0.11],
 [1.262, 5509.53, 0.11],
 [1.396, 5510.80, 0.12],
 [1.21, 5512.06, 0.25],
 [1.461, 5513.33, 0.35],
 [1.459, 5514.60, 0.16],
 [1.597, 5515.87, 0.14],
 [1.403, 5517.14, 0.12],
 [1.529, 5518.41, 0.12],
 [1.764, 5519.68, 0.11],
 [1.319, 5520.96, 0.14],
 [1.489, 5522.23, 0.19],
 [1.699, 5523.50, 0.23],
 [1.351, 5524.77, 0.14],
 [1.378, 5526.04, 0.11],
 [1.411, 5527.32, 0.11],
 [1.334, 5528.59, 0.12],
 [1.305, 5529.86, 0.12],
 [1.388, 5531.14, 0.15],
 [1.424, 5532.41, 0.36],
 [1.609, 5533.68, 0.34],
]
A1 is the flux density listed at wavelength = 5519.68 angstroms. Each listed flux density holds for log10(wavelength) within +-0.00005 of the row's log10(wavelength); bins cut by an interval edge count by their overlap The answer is 1.764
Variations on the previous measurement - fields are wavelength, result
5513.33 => 1.461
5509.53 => 1.262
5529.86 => 1.305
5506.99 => 1.491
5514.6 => 1.459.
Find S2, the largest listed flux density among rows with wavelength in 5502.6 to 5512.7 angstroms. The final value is 1.493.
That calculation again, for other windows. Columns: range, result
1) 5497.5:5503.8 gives 1.448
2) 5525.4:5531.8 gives 1.411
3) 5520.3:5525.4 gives 1.699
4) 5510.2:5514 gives 1.461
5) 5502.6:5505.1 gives 1.479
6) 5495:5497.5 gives 1.484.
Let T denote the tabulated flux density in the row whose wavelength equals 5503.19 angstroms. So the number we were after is 1.344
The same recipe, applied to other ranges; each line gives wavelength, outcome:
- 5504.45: 1.479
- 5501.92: 1.104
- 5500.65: 1.439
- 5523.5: 1.699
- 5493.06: 1.489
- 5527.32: 1.411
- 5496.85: 1.375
